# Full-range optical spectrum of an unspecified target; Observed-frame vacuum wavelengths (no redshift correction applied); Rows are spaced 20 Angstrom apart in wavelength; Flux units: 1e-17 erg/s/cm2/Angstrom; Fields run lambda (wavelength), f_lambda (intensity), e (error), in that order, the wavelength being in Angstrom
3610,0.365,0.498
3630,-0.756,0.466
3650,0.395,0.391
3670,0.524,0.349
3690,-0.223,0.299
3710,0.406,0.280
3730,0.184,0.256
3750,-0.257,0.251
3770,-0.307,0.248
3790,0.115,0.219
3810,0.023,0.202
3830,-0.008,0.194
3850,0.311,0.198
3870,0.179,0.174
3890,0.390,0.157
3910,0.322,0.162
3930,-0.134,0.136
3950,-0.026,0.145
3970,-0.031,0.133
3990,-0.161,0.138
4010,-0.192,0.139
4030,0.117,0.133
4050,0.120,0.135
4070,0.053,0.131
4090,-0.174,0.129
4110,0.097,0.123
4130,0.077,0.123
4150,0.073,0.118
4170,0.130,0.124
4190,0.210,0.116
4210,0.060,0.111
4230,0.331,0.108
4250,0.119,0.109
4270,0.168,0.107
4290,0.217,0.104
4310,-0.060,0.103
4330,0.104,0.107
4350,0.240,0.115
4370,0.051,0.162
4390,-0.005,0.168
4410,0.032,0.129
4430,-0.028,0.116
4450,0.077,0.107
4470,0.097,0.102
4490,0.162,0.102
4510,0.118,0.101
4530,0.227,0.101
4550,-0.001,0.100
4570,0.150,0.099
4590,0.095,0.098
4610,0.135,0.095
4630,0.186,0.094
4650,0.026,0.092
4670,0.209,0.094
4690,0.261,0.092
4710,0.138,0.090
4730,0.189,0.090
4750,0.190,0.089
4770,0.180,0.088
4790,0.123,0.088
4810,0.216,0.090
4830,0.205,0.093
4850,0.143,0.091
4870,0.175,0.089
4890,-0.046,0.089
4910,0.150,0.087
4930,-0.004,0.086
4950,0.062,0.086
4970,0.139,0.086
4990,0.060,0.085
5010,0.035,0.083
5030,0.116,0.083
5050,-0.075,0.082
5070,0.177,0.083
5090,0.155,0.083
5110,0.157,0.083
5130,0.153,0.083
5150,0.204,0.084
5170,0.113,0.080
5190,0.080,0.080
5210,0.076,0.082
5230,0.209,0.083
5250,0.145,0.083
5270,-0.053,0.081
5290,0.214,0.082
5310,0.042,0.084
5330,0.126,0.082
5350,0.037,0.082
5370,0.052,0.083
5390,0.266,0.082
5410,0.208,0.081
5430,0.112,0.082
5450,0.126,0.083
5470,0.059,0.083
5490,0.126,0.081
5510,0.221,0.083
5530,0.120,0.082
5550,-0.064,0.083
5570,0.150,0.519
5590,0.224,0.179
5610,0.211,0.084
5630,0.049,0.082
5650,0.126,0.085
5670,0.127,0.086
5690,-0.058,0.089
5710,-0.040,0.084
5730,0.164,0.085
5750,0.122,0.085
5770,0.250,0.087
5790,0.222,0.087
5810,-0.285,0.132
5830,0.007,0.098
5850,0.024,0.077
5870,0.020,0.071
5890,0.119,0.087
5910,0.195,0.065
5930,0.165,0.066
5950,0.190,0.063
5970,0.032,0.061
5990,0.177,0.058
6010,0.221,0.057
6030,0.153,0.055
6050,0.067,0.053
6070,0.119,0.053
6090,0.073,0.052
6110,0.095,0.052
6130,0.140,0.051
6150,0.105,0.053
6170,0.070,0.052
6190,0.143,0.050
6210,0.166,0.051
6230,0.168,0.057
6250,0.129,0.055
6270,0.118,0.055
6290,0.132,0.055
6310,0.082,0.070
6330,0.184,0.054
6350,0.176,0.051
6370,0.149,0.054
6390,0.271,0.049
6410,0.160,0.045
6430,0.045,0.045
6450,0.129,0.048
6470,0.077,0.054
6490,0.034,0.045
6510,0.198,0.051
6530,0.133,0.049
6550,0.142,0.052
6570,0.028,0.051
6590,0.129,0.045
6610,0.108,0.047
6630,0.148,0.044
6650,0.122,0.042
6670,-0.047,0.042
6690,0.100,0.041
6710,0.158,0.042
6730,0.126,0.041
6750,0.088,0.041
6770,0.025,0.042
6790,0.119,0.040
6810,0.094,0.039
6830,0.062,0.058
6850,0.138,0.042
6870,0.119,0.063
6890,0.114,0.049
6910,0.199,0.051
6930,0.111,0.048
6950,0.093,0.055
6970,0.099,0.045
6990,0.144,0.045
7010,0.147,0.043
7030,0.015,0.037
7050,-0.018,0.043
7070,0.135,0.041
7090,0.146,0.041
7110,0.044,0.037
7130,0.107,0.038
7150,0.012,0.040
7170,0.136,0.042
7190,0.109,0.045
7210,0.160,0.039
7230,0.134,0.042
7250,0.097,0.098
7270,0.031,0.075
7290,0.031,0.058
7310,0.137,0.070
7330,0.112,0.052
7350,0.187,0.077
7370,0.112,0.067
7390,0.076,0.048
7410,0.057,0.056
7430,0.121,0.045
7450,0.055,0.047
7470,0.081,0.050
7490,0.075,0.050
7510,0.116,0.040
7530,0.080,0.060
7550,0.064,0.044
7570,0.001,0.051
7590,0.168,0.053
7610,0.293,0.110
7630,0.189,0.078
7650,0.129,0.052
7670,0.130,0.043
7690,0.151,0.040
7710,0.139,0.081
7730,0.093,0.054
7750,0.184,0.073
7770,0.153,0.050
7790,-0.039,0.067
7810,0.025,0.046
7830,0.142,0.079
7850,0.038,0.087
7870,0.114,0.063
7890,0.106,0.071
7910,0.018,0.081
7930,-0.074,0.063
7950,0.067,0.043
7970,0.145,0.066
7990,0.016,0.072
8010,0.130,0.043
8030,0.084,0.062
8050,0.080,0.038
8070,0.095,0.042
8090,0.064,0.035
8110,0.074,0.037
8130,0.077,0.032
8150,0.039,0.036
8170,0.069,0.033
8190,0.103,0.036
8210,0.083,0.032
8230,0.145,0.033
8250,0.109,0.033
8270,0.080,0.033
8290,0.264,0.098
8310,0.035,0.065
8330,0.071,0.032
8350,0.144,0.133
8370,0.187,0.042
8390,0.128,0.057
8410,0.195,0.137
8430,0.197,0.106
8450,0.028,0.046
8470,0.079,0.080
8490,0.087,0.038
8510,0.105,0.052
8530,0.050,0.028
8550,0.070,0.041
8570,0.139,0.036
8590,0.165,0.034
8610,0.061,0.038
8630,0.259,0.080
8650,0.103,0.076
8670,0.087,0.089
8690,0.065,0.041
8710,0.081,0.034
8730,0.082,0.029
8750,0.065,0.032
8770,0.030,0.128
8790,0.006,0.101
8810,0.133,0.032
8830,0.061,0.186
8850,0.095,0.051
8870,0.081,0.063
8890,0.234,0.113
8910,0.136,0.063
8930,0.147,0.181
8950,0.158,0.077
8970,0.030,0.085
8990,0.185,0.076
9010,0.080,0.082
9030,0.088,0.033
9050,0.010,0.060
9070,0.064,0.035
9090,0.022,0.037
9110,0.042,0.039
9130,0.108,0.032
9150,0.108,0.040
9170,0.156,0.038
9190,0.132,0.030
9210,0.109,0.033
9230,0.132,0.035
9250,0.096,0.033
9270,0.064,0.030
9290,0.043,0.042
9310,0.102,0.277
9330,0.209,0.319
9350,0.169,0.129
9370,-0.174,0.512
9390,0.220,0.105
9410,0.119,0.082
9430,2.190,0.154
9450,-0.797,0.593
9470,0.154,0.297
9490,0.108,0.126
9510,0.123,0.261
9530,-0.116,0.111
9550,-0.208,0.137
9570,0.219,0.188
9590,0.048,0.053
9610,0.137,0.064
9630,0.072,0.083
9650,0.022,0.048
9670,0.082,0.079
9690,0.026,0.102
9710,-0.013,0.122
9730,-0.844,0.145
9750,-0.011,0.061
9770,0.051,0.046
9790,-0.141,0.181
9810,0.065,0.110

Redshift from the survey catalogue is 0.88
